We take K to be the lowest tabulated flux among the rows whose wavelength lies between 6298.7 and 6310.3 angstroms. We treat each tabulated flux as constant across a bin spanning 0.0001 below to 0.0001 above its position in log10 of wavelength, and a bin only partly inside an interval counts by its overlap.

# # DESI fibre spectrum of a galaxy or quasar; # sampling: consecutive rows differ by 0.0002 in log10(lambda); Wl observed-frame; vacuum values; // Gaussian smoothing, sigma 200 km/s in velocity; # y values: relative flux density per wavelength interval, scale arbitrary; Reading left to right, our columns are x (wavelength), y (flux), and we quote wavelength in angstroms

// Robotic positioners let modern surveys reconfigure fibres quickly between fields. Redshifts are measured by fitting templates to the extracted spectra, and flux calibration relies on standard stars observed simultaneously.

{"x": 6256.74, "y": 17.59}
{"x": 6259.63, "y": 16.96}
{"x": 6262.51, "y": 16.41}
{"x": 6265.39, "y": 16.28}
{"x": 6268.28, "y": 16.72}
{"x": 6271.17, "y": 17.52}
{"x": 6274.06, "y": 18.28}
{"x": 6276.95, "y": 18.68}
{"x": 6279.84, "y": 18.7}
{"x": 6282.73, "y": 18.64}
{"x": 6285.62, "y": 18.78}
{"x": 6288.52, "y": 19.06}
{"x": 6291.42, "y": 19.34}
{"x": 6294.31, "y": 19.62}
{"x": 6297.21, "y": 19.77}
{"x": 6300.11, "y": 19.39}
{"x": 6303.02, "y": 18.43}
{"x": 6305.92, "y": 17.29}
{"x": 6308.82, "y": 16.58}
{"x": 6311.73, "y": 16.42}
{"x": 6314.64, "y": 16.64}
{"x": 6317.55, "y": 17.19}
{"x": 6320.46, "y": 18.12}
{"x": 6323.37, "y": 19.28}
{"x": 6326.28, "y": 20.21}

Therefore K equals 16.58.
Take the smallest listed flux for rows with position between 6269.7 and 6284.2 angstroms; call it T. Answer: 17.52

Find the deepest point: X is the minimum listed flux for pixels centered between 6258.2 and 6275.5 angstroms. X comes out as 16.28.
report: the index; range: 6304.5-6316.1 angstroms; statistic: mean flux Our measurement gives 16.7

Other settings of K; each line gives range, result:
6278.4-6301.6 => 18.64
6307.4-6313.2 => 16.42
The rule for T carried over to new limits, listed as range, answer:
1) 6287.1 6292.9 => 19.06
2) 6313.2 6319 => 16.64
